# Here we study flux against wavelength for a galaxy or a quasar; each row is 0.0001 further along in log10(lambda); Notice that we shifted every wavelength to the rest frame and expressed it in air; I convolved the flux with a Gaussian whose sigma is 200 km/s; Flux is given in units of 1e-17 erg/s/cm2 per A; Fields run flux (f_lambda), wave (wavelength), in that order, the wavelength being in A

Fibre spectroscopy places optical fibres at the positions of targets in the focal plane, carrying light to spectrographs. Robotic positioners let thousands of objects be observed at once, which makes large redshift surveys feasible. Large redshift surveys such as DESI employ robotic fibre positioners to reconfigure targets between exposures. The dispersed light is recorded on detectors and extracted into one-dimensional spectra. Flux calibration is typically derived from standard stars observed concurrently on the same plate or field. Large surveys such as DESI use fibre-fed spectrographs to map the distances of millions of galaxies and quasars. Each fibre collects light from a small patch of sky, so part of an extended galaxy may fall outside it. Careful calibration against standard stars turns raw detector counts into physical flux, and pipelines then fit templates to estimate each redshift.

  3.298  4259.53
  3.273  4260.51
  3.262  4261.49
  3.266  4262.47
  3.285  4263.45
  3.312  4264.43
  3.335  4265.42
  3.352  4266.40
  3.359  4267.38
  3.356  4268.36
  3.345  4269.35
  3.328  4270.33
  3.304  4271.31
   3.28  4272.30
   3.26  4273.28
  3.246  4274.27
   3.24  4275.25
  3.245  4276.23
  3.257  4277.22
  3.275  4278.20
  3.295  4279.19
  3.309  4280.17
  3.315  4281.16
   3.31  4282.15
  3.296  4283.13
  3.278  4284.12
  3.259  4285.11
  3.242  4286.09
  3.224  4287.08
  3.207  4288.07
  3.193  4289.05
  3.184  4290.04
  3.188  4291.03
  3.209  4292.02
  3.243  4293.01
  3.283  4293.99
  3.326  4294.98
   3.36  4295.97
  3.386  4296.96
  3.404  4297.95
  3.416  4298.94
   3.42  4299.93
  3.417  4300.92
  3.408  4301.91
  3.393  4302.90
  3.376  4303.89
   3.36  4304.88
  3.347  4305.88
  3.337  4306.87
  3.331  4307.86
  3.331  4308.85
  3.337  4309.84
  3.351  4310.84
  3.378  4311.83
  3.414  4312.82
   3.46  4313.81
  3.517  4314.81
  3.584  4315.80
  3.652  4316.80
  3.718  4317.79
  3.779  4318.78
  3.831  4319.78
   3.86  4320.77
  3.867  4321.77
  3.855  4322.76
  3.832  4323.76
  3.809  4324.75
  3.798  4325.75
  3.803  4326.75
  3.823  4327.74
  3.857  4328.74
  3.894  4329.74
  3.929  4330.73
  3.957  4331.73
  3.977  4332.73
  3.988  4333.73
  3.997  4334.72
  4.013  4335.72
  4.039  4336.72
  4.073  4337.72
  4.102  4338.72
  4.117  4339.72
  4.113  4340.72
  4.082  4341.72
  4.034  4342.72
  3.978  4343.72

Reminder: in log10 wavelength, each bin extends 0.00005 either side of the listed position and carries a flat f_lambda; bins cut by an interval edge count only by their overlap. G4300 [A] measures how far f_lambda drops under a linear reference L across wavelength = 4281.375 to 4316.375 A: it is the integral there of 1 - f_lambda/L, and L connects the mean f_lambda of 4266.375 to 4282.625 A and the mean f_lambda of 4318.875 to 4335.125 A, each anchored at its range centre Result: 2.2 A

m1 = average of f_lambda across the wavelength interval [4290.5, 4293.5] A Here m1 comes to 3.21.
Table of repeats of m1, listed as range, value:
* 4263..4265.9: 3.3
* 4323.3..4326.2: 3.82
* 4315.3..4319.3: 3.68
